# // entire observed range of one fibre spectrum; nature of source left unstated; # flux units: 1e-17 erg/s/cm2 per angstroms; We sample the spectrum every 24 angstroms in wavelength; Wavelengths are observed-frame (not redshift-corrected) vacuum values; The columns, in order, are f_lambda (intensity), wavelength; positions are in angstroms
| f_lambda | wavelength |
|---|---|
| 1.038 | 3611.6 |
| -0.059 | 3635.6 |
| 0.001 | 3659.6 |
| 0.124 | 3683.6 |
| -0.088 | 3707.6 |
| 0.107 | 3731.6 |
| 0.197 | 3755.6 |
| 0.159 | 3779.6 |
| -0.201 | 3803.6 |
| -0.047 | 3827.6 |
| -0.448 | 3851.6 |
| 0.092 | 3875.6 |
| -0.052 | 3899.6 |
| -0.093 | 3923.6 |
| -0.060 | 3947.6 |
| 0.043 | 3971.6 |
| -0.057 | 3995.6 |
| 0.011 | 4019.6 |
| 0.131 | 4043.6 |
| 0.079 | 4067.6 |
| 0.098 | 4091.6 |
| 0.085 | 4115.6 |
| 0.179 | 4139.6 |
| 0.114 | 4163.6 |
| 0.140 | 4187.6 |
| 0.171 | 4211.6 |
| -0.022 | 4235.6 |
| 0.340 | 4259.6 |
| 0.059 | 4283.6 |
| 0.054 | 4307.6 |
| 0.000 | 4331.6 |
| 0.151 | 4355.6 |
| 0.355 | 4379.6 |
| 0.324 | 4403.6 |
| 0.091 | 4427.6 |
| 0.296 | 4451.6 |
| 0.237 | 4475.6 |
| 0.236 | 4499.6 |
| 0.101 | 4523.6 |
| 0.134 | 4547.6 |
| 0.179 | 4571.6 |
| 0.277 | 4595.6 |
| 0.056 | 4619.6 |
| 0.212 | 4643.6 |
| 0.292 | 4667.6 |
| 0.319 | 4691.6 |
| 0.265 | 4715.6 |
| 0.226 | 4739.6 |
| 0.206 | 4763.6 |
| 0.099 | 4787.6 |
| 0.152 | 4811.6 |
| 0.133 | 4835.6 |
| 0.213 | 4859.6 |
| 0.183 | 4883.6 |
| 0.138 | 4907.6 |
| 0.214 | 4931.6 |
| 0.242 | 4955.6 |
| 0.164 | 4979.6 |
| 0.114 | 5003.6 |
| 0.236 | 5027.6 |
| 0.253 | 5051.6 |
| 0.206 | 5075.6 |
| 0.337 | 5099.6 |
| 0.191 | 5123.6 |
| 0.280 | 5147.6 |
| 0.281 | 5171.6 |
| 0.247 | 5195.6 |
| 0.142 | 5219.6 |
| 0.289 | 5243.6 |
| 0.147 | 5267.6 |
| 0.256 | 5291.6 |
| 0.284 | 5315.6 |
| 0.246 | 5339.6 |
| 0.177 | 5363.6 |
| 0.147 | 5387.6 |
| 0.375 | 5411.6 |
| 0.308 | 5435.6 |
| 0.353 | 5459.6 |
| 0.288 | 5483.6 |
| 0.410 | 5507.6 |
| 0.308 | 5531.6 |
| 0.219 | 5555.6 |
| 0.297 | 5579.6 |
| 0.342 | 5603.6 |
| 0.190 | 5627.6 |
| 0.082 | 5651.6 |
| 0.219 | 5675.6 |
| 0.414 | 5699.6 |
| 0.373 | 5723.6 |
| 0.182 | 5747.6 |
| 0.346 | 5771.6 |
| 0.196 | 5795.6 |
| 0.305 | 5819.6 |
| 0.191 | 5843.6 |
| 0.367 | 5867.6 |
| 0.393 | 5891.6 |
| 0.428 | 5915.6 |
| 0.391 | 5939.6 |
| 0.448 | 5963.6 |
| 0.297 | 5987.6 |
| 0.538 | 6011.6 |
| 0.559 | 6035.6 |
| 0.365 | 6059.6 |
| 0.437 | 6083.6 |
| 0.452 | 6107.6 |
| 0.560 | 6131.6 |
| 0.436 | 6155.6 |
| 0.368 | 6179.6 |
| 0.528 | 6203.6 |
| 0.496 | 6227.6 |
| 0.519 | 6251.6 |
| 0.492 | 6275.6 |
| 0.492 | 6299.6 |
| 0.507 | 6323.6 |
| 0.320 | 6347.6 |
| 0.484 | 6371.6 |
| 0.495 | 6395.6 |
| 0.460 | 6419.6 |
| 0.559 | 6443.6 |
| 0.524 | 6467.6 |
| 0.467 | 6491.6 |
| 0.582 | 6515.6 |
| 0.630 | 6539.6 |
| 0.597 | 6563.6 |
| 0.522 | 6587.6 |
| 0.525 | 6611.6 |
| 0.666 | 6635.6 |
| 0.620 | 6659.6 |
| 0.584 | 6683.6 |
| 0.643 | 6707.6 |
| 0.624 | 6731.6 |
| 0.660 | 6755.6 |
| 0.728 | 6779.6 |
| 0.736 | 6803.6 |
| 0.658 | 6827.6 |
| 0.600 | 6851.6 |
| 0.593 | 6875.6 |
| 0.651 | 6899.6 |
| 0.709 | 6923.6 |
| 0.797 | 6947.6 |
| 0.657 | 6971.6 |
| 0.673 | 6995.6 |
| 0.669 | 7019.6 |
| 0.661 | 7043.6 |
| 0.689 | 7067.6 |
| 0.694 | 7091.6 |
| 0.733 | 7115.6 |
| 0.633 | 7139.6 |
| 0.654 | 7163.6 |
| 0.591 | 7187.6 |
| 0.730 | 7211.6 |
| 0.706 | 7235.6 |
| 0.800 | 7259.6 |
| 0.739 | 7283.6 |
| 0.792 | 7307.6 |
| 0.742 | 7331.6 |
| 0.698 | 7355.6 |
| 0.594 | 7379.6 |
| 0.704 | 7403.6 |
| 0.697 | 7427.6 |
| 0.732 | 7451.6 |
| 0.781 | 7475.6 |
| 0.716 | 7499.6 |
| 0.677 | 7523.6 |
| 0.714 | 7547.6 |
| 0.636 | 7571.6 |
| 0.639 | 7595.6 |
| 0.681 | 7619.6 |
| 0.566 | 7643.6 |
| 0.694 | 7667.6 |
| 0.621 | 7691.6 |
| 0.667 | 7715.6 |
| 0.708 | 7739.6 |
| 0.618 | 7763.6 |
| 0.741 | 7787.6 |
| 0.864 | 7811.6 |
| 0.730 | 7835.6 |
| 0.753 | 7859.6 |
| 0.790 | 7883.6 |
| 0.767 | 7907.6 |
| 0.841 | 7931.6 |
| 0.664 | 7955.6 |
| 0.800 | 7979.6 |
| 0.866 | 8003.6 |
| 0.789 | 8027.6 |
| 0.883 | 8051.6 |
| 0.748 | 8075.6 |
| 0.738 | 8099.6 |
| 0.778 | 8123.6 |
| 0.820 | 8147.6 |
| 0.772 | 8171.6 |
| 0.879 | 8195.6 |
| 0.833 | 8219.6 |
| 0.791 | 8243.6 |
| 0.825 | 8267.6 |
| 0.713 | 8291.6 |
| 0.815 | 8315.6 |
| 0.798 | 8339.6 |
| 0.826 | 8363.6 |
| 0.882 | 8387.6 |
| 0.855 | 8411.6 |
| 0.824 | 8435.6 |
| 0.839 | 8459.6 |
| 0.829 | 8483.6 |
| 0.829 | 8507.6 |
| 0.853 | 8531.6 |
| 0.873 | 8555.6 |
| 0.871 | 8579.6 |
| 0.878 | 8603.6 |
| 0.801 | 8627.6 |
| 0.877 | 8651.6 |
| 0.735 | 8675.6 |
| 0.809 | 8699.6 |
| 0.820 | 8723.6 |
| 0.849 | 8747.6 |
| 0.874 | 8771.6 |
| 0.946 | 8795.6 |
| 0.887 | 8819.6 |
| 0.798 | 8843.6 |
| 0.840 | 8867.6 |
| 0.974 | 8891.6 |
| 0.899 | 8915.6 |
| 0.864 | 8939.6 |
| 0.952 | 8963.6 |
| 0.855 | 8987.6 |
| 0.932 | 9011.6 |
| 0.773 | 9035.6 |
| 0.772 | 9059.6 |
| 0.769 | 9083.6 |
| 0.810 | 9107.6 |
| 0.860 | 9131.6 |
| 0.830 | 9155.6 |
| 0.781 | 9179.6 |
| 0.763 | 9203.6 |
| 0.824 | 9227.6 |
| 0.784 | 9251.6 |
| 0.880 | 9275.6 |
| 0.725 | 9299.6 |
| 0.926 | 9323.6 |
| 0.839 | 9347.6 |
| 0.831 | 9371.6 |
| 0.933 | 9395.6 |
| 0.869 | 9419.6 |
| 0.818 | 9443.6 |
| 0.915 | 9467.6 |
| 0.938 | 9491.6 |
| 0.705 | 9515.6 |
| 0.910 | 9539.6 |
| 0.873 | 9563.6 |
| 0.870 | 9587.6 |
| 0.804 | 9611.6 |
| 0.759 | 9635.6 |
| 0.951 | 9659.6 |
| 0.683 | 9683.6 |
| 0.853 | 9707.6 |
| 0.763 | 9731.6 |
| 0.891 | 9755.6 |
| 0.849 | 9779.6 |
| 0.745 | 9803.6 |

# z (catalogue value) 0.47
